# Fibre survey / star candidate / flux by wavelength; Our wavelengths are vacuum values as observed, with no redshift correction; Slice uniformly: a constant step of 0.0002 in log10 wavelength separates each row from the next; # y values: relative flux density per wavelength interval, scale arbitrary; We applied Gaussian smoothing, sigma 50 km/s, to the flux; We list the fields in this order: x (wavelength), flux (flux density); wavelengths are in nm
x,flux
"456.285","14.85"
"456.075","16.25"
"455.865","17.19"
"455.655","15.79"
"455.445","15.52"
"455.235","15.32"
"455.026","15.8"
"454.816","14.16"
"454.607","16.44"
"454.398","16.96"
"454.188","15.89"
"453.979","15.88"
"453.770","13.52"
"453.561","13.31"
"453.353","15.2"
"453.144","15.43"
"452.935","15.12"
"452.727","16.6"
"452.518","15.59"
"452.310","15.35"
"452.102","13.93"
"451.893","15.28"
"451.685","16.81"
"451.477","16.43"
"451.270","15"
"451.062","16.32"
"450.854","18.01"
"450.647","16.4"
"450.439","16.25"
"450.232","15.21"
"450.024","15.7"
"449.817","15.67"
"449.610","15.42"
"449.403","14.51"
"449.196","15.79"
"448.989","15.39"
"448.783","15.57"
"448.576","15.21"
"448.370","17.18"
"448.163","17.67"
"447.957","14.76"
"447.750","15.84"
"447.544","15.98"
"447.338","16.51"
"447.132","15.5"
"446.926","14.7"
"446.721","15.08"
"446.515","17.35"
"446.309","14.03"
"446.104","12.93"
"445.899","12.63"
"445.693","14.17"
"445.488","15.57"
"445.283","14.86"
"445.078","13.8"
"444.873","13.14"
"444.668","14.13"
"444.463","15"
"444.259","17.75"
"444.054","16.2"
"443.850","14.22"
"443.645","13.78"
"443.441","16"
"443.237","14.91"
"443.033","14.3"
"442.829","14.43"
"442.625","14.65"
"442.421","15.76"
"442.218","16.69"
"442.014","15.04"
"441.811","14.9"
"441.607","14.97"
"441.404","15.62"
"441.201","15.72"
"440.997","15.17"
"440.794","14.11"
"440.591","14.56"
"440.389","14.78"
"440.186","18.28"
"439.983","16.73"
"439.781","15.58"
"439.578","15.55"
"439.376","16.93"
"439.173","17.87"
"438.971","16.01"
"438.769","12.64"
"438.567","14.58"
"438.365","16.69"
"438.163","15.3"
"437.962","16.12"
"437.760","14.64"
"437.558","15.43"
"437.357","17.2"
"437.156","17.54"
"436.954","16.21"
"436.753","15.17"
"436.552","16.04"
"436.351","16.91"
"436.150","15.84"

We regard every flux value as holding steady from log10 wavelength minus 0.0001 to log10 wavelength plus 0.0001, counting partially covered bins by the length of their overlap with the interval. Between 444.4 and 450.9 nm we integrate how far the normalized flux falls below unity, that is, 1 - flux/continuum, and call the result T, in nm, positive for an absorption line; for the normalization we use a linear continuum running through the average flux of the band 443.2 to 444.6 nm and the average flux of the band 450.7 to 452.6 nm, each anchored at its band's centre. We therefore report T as 0.14 nm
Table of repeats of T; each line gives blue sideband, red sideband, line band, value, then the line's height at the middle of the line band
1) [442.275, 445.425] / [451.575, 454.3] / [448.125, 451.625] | -0.196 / 15.1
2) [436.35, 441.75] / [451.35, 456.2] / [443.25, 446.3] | 0.215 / 15.7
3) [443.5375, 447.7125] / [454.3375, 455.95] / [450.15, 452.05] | -0.086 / 15.4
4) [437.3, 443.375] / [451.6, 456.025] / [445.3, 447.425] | 0.090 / 15.5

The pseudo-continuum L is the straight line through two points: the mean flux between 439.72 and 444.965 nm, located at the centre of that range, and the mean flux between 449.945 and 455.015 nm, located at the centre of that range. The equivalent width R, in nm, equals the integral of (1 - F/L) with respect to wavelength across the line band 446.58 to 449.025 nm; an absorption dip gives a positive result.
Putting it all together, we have -0.059 nm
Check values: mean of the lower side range 15.2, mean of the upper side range 15.6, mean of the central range 15.8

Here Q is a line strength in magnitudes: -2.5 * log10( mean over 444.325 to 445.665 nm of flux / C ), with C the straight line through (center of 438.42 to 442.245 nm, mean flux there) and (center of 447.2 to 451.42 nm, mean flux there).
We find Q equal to 0.09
